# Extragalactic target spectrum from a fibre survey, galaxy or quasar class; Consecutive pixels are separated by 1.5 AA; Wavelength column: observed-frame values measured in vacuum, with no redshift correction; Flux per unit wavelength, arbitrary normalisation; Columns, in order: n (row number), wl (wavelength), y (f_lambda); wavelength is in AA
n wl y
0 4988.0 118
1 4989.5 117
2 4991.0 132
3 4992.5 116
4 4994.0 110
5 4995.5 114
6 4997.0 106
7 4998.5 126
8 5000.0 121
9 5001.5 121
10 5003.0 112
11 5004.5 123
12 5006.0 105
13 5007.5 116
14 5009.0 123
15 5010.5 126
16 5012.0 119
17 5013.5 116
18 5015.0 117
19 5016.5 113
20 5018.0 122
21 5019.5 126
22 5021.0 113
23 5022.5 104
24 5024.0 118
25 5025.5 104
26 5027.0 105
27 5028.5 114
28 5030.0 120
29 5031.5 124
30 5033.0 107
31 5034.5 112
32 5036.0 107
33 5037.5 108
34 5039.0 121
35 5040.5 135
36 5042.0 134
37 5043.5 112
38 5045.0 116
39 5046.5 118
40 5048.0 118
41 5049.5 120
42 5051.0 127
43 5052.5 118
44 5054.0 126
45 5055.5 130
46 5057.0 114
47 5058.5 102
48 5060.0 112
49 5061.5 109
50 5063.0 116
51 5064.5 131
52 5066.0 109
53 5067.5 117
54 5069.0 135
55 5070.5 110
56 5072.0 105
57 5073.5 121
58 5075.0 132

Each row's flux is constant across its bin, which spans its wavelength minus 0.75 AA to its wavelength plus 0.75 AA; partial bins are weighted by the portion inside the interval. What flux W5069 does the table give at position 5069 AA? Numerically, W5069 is 135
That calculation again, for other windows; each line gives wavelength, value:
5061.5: 109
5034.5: 112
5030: 120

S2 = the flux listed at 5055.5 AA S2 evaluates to 130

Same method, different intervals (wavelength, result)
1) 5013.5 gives 116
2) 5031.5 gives 124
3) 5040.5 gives 135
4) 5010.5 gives 126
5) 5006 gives 105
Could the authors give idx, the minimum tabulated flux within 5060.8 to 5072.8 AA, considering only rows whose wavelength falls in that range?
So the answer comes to 105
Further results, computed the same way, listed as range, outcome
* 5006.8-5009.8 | 116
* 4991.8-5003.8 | 106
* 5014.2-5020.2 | 113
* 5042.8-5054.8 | 112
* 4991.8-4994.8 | 110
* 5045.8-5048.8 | 118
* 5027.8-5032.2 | 114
